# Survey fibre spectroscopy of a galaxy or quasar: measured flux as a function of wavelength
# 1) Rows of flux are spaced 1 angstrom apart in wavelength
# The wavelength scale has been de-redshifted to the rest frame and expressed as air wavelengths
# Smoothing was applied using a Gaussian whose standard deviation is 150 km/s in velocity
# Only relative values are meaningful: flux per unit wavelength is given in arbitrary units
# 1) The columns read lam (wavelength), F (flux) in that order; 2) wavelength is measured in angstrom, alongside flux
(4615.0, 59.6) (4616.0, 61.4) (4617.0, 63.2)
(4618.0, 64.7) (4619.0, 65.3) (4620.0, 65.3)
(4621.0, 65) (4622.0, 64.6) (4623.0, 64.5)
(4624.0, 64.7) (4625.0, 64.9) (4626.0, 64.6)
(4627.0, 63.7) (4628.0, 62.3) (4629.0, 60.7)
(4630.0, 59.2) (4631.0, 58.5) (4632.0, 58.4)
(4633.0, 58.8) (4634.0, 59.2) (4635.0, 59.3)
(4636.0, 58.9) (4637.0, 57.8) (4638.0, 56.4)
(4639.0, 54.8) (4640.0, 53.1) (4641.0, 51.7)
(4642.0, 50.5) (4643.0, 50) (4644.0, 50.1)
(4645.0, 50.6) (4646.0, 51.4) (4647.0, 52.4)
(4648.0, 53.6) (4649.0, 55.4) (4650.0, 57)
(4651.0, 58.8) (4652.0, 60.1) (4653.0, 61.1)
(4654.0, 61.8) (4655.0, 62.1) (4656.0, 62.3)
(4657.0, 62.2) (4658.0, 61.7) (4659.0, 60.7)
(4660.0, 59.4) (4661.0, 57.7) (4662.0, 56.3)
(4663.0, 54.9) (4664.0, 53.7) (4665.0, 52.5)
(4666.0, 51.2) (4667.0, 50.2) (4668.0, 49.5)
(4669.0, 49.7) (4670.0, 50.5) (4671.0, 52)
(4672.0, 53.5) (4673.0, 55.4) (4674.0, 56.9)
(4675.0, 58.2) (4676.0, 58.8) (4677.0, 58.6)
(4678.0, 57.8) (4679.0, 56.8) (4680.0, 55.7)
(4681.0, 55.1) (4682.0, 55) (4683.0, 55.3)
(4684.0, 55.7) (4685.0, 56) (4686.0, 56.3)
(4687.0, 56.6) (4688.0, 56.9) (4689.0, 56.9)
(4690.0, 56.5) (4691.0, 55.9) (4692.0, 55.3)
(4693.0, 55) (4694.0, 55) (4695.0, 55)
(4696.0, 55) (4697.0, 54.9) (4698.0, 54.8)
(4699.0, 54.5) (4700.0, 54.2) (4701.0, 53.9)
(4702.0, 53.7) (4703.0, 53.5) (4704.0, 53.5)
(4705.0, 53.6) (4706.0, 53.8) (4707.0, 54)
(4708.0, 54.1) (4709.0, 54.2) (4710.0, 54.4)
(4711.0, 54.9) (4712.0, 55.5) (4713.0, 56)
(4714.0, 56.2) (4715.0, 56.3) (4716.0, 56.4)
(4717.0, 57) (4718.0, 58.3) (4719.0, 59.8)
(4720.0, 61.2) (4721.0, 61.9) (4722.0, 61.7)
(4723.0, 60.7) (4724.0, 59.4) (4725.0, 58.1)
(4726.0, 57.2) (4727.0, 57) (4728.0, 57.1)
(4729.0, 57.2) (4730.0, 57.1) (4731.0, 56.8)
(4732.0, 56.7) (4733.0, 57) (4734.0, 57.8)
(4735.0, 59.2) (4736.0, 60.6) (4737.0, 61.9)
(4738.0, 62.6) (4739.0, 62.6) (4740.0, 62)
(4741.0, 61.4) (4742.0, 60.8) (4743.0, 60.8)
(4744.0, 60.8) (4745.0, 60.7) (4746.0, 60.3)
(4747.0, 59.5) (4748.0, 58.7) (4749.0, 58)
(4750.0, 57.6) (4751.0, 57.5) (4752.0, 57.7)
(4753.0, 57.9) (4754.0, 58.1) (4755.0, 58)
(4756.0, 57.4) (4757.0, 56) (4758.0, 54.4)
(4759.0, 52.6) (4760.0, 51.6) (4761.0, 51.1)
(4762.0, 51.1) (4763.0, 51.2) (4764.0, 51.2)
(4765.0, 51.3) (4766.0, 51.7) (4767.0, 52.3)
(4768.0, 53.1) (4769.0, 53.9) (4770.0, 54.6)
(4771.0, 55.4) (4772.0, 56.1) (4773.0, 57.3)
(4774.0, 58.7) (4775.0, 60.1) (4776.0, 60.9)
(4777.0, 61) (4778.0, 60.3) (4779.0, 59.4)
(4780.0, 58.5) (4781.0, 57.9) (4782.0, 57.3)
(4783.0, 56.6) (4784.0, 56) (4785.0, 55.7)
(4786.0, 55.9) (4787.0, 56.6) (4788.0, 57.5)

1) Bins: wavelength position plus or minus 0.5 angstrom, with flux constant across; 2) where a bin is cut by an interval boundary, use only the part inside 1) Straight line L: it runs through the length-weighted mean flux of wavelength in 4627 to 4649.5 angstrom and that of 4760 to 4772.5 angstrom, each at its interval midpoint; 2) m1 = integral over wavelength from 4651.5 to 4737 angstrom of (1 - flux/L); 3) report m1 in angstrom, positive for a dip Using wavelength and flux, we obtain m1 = -3.2 angstrom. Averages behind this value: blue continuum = 55.8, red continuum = 52.7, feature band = 56.5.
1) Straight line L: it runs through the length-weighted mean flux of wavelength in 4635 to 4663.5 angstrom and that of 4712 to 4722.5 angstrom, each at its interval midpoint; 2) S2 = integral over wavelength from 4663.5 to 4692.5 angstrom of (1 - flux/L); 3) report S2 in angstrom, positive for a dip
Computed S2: 1.22 angstrom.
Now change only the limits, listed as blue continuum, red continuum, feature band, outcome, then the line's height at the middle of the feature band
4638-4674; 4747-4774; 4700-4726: -0.7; 55.1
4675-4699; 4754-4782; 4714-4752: -2.3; 55.8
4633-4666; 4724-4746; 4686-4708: 1.2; 58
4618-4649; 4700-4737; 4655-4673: 0.8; 57.8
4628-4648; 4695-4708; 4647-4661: -1.1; 55.2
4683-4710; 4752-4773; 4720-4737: -1.3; 54.5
